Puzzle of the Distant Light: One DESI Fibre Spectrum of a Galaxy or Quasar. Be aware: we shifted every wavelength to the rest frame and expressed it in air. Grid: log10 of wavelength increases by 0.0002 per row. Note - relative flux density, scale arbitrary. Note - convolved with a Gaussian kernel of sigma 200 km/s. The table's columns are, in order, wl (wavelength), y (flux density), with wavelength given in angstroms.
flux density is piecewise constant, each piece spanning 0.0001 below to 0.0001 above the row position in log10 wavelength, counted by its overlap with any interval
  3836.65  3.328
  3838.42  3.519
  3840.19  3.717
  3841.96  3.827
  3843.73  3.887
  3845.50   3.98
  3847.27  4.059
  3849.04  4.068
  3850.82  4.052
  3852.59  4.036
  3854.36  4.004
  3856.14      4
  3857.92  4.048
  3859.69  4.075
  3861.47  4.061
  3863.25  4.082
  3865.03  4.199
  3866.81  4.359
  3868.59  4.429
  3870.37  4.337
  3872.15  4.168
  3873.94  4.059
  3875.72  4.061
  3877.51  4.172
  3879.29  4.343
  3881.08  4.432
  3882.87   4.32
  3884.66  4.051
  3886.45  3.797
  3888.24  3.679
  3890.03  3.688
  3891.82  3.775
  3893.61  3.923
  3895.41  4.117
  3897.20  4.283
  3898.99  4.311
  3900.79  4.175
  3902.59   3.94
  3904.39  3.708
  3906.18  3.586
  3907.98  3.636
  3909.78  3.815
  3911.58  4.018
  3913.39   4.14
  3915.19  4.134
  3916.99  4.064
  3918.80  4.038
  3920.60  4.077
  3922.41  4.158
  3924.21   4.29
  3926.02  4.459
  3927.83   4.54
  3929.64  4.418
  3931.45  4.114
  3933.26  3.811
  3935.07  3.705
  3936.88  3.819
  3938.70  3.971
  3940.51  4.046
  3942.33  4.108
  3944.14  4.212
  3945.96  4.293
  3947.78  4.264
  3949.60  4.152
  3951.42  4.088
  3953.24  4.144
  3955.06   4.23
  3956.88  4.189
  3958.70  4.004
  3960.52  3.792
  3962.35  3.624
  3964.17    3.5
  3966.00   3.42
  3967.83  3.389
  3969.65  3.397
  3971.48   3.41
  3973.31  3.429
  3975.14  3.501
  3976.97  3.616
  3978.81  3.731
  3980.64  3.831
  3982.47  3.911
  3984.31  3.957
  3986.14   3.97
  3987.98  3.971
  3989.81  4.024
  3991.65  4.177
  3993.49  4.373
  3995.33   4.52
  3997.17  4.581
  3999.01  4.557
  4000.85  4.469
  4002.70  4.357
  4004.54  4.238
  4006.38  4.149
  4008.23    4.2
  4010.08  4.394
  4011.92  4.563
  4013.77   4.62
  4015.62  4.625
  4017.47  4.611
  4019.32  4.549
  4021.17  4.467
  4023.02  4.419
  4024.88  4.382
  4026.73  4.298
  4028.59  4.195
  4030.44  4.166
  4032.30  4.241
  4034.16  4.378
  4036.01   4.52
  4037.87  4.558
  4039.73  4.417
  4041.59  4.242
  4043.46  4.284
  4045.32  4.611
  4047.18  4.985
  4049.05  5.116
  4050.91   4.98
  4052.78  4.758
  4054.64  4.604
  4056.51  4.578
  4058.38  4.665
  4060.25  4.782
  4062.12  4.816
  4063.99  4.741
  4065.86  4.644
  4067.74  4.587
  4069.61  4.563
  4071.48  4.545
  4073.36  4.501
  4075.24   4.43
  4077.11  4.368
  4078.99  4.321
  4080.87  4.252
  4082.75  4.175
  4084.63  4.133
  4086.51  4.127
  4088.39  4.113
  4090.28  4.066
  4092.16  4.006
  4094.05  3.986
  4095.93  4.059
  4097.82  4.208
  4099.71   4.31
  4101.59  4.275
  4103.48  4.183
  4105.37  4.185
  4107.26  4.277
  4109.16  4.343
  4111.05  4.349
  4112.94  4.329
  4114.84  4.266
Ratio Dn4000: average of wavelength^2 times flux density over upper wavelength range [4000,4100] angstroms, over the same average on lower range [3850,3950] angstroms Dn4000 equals 1.17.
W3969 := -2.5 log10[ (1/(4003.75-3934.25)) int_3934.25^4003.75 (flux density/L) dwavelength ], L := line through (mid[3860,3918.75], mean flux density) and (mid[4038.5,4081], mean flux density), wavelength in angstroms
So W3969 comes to 0.09 mag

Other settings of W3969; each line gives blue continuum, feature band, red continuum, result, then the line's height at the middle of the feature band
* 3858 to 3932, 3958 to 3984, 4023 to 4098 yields 0.18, 4.25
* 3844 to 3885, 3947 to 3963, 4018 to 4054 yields 0.07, 4.34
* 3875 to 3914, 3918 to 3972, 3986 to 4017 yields 0.05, 4.17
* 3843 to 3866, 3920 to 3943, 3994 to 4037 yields 0.03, 4.22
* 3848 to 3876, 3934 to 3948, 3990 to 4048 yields 0.06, 4.27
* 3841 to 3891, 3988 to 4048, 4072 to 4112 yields -0.06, 4.18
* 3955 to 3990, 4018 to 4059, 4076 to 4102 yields -0.14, 3.98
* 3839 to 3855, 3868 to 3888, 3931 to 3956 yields -0.05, 3.99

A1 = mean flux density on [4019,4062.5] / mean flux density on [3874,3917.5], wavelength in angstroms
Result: 1.13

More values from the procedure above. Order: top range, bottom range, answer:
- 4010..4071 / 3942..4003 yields 1.15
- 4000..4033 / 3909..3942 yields 1.07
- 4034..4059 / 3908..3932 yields 1.11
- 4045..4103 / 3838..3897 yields 1.10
